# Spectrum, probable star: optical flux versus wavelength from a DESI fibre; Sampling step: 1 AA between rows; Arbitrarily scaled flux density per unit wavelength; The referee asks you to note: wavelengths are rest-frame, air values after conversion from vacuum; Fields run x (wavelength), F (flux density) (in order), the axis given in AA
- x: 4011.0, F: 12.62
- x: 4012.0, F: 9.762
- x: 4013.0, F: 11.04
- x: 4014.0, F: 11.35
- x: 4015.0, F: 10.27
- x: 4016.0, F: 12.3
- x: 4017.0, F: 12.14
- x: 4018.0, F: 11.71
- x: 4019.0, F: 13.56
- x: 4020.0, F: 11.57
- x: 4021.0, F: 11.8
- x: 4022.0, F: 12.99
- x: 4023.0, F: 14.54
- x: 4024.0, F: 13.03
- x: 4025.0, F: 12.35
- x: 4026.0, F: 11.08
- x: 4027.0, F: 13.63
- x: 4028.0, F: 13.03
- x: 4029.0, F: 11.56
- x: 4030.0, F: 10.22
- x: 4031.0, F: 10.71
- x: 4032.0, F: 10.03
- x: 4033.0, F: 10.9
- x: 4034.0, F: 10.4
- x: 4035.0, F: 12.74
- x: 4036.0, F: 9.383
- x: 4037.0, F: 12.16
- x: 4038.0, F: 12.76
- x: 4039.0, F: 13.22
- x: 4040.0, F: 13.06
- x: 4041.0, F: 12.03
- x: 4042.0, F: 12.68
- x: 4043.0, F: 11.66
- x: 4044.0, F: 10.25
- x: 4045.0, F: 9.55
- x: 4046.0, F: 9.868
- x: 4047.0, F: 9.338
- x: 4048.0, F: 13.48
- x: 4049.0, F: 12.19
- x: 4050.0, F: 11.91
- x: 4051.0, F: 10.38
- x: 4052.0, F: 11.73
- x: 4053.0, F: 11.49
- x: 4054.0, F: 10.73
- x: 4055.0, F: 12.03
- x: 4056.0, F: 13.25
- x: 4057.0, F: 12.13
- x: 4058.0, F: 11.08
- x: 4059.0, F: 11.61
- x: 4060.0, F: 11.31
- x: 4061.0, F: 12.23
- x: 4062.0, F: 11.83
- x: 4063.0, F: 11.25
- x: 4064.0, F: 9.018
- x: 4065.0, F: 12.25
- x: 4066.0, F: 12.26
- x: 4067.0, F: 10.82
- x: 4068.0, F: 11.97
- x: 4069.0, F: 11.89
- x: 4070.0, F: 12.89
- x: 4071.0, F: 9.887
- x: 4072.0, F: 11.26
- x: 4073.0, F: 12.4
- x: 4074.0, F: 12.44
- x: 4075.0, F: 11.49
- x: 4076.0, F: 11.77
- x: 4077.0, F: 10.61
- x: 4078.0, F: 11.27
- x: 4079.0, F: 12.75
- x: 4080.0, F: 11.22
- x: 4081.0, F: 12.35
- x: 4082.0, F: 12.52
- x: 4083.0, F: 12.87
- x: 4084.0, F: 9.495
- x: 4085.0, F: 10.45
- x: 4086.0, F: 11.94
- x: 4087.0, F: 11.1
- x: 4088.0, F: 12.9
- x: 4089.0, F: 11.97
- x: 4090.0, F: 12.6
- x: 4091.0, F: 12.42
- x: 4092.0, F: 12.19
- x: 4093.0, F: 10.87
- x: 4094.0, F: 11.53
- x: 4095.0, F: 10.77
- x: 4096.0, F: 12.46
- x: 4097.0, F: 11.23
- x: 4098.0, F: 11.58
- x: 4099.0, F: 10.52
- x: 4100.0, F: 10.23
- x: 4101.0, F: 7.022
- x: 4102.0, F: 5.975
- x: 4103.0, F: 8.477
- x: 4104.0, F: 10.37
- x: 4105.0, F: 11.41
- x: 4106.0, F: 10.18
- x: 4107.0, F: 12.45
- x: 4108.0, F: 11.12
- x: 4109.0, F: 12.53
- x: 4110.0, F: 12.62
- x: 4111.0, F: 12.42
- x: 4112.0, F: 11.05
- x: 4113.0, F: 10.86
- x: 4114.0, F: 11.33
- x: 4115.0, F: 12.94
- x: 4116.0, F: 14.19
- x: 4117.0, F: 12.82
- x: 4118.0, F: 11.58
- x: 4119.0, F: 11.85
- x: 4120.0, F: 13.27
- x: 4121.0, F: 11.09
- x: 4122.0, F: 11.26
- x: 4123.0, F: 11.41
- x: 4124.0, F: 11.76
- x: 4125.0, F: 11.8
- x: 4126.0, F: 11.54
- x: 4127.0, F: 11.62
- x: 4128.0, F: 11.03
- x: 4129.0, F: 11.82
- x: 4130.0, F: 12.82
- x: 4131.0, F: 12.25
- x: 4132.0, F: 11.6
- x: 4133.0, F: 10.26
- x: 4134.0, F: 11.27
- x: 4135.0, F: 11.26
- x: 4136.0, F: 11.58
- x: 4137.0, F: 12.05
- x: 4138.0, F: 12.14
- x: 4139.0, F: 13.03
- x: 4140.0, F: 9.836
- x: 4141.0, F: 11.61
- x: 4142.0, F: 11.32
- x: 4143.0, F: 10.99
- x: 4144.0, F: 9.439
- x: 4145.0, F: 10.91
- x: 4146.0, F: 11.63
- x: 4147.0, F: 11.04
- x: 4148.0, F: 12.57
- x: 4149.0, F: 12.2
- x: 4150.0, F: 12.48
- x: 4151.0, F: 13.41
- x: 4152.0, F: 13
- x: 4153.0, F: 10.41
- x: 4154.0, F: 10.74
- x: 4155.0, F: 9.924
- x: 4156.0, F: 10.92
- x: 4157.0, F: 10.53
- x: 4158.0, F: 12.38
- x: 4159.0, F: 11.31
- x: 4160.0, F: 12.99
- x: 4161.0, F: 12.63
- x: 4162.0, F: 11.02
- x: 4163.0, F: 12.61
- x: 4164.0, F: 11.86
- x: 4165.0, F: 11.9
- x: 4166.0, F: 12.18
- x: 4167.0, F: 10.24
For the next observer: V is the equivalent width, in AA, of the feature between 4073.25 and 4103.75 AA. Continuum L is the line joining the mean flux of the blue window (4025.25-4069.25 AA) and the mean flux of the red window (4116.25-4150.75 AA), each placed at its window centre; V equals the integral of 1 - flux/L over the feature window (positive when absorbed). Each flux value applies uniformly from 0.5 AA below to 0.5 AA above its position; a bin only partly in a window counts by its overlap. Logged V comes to 1.09 AA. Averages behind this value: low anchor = 11.5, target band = 11.2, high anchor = 11.7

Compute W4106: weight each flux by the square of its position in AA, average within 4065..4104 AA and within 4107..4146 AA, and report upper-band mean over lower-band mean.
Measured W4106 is 1.06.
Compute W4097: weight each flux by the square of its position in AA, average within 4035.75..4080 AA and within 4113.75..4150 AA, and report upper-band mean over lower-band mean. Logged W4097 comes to 1.05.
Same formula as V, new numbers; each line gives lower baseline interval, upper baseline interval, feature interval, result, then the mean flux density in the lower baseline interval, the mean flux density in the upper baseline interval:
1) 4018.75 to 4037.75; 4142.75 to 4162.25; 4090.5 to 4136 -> 1.1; 11.9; 11.5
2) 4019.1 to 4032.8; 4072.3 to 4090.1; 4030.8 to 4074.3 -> 1.5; 12.1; 11.8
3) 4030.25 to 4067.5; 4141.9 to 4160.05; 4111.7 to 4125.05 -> -0.6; 11.4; 11.5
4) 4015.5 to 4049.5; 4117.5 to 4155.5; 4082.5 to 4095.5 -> 0.1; 11.8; 11.6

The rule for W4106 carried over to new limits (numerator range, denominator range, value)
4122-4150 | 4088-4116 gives 1.05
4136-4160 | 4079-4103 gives 1.06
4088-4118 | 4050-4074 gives 0.99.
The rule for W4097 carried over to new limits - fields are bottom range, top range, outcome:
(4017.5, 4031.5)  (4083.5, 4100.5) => 0.96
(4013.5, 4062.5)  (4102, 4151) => 1.03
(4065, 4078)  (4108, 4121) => 1.07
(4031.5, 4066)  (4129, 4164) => 1.06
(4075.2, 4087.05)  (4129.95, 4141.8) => 1.03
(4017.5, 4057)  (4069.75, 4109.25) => 0.98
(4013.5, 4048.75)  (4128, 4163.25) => 1.04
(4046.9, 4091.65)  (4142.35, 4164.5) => 1.03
